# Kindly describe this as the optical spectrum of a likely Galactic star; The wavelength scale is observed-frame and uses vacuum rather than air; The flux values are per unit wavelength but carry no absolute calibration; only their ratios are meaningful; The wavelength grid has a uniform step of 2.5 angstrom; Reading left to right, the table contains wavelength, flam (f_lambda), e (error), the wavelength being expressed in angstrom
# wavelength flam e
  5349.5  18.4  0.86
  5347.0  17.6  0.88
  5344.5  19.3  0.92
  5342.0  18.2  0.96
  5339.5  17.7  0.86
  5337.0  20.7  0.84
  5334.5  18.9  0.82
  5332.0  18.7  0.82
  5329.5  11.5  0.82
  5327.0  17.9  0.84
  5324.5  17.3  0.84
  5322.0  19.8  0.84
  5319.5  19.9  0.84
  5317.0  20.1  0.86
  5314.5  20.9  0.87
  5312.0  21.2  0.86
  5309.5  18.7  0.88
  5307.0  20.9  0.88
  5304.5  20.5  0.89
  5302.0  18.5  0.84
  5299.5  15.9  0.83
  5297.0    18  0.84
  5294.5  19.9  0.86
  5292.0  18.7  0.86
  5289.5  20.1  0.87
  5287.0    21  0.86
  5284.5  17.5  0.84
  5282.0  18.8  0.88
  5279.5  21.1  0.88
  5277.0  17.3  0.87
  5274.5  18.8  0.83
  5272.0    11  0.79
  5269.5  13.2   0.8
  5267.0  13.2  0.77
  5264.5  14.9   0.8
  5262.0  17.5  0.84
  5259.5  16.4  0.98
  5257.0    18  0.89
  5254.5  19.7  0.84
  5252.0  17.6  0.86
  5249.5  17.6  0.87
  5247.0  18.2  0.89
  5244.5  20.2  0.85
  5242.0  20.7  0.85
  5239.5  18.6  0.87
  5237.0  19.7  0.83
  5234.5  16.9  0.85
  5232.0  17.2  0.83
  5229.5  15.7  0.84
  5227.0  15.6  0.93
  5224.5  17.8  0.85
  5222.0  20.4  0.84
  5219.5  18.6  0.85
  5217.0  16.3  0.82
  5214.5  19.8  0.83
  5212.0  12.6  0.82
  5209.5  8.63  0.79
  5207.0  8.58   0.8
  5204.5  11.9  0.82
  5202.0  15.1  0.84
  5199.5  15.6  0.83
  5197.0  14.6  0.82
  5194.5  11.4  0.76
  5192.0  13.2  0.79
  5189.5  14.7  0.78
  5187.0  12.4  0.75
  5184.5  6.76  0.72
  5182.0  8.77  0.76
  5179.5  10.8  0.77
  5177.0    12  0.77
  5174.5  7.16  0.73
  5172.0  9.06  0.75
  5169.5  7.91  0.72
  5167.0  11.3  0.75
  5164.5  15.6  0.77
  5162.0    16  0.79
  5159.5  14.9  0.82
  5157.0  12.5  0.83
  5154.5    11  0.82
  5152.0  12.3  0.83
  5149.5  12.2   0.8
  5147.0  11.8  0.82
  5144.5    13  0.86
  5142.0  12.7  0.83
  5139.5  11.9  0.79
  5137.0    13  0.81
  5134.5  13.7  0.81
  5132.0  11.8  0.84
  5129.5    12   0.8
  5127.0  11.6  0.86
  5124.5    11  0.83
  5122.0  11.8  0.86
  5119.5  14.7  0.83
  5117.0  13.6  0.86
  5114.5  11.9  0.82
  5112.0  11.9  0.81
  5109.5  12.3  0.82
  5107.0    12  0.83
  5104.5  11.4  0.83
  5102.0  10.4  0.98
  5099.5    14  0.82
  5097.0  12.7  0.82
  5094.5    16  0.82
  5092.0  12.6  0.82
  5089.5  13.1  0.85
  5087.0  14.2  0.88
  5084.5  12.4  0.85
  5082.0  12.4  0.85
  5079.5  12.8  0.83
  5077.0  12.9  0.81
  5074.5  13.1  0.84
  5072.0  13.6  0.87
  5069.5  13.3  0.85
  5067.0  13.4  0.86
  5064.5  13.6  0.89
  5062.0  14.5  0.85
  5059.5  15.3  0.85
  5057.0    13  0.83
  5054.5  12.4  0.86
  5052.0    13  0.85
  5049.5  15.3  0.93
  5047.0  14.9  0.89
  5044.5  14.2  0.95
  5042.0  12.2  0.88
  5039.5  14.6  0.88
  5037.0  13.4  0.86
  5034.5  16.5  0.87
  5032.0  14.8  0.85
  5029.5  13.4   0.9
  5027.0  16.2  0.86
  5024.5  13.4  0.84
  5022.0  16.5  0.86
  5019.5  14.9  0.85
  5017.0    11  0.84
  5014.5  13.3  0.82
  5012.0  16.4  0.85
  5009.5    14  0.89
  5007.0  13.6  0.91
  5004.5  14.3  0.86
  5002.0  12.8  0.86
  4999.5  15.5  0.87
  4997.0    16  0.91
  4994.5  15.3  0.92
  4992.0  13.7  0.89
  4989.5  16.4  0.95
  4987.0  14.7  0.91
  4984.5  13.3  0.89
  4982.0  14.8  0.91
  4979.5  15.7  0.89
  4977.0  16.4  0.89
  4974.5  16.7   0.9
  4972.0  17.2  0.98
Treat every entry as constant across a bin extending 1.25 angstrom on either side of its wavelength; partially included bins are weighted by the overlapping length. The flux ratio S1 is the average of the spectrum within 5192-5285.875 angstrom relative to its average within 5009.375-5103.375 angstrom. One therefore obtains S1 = 1.2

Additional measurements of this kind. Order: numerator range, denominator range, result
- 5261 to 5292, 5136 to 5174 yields 1.40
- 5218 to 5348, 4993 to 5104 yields 1.31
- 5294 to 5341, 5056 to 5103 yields 1.41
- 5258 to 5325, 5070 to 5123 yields 1.42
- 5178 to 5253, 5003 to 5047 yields 1.06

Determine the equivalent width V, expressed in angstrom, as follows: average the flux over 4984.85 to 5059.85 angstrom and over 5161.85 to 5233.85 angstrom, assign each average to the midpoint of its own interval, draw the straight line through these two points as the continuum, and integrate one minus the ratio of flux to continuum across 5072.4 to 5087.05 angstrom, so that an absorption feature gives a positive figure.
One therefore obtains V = 1.1 angstrom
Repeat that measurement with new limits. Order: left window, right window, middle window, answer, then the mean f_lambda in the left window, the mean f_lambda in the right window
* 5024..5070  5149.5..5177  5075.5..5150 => 1.1 angstrom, 14.1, 11.8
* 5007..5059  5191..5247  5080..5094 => 1.5 angstrom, 14.2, 15.9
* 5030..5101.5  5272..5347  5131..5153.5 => 4.1 angstrom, 13.7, 18.7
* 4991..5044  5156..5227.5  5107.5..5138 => 2.6 angstrom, 14.4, 13.1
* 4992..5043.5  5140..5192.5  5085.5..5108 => 0.0 angstrom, 14.4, 11.7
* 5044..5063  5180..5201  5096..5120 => 1.6 angstrom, 14.1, 12.2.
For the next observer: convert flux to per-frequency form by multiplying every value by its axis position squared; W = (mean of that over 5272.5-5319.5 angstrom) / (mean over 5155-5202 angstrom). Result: 1.68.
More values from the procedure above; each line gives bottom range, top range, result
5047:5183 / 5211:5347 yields 1.53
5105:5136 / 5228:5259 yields 1.55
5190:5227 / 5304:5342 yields 1.35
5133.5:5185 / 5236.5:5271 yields 1.55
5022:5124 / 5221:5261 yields 1.44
